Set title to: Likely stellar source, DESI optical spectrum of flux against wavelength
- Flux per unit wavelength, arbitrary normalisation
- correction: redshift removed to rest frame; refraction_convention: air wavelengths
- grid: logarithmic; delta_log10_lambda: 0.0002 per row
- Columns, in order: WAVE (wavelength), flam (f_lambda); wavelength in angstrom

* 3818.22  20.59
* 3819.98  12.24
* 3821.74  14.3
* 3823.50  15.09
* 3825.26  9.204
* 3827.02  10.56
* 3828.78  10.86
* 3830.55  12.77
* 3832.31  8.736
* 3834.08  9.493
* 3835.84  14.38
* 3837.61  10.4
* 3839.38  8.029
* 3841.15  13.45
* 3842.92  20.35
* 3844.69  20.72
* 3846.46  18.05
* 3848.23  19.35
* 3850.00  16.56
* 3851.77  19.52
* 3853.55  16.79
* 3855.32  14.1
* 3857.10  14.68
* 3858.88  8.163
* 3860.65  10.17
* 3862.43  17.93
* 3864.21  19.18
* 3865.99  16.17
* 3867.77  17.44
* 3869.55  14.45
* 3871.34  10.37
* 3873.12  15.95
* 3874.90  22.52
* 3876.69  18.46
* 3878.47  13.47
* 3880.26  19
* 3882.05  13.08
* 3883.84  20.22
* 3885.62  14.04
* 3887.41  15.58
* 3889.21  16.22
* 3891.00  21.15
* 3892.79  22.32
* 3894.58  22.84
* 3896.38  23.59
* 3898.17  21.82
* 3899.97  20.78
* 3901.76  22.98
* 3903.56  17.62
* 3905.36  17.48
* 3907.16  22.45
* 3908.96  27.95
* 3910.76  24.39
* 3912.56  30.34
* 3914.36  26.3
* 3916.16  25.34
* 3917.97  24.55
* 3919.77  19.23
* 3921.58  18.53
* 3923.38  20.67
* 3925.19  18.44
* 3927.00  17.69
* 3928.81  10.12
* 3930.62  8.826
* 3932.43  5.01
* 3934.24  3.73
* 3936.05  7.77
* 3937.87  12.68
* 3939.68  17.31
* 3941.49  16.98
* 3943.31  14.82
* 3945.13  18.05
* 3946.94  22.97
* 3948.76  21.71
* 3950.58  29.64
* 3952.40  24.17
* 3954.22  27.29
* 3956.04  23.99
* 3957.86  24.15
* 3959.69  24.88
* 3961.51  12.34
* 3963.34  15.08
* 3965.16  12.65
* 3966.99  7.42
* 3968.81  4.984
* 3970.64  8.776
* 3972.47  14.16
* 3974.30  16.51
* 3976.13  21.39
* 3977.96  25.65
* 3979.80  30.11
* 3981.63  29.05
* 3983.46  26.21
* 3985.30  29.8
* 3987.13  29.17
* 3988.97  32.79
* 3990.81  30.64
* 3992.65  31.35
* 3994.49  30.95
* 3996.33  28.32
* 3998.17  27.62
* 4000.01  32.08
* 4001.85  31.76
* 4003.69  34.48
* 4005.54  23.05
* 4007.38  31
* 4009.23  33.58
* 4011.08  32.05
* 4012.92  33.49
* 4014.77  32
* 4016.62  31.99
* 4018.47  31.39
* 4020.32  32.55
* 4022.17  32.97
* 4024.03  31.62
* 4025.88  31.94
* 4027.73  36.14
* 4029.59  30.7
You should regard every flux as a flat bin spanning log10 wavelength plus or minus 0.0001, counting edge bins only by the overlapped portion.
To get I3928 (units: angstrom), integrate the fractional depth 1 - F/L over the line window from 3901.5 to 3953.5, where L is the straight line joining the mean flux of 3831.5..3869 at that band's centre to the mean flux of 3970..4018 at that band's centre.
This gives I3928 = 7.1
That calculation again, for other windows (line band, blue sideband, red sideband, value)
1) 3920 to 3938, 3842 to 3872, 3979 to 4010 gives 8.2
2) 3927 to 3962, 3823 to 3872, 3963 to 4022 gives 8.1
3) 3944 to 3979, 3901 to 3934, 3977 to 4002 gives 9.2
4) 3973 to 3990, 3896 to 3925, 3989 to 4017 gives 1.5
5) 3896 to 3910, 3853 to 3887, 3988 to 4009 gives -1.7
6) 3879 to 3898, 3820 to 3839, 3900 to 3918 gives 1.7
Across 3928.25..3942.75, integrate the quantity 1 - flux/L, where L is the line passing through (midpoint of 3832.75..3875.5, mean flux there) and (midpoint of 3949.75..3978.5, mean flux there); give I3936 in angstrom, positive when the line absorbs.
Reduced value 5.84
